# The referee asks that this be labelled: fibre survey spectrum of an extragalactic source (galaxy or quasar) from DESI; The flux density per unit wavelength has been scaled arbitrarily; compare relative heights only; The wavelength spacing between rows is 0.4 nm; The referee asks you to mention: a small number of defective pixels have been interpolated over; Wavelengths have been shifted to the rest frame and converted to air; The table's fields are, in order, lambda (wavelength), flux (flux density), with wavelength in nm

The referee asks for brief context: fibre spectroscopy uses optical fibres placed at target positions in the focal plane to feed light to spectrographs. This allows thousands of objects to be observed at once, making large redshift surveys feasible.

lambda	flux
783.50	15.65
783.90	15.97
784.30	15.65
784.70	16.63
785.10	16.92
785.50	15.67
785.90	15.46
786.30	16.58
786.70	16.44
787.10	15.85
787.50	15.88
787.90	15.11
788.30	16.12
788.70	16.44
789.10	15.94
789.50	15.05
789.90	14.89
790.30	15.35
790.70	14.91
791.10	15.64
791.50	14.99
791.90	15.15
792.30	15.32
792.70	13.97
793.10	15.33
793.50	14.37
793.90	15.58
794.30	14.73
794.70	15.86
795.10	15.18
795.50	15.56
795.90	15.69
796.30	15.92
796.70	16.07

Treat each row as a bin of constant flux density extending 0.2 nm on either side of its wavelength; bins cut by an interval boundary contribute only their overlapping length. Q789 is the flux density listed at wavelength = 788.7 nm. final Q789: 16.44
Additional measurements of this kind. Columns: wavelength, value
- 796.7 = 16.07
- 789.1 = 15.94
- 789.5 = 15.05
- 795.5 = 15.56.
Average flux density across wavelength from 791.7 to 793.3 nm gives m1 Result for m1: 14.9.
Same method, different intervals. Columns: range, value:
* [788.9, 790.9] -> 15.2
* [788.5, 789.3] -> 16.2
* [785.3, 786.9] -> 16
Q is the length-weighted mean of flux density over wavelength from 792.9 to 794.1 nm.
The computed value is 15.1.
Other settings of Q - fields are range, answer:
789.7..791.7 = 15.2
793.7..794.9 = 15.4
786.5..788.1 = 15.8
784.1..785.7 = 16.2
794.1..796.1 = 15.4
